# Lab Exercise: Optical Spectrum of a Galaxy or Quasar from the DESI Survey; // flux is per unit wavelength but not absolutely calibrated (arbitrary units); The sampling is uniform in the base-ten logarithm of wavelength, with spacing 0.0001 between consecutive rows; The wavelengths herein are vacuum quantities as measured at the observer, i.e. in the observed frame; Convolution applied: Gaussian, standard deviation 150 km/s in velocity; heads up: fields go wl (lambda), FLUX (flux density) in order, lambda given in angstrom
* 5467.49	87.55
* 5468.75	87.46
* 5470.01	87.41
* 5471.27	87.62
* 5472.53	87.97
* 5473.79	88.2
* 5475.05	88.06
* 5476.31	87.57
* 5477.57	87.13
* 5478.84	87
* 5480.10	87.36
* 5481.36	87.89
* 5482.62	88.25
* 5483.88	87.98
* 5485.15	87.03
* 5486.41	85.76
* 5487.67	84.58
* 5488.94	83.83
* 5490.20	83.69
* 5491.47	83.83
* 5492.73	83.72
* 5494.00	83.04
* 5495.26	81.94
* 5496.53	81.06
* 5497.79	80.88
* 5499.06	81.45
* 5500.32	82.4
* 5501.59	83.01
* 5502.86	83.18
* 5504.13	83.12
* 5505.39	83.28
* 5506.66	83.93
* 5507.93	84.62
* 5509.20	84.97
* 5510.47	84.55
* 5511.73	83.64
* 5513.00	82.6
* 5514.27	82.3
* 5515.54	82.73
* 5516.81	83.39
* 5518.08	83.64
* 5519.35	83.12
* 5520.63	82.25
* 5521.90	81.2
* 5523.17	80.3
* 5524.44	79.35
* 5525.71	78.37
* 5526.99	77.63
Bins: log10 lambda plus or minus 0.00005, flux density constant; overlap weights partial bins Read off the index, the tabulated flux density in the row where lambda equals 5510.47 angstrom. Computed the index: 84.55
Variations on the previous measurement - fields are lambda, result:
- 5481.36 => 87.89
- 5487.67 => 84.58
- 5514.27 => 82.3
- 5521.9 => 81.2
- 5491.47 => 83.83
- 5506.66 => 83.93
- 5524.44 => 79.35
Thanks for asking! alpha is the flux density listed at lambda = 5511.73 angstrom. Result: 83.64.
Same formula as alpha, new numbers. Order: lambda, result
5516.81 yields 83.39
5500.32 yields 82.4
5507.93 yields 84.62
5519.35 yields 83.12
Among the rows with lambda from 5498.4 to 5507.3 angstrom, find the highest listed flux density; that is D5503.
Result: 83.93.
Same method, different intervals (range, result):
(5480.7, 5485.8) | 88.25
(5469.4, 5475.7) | 88.2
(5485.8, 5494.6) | 85.76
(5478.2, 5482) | 87.89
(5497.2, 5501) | 82.4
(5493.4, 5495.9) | 83.04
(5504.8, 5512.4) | 84.97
